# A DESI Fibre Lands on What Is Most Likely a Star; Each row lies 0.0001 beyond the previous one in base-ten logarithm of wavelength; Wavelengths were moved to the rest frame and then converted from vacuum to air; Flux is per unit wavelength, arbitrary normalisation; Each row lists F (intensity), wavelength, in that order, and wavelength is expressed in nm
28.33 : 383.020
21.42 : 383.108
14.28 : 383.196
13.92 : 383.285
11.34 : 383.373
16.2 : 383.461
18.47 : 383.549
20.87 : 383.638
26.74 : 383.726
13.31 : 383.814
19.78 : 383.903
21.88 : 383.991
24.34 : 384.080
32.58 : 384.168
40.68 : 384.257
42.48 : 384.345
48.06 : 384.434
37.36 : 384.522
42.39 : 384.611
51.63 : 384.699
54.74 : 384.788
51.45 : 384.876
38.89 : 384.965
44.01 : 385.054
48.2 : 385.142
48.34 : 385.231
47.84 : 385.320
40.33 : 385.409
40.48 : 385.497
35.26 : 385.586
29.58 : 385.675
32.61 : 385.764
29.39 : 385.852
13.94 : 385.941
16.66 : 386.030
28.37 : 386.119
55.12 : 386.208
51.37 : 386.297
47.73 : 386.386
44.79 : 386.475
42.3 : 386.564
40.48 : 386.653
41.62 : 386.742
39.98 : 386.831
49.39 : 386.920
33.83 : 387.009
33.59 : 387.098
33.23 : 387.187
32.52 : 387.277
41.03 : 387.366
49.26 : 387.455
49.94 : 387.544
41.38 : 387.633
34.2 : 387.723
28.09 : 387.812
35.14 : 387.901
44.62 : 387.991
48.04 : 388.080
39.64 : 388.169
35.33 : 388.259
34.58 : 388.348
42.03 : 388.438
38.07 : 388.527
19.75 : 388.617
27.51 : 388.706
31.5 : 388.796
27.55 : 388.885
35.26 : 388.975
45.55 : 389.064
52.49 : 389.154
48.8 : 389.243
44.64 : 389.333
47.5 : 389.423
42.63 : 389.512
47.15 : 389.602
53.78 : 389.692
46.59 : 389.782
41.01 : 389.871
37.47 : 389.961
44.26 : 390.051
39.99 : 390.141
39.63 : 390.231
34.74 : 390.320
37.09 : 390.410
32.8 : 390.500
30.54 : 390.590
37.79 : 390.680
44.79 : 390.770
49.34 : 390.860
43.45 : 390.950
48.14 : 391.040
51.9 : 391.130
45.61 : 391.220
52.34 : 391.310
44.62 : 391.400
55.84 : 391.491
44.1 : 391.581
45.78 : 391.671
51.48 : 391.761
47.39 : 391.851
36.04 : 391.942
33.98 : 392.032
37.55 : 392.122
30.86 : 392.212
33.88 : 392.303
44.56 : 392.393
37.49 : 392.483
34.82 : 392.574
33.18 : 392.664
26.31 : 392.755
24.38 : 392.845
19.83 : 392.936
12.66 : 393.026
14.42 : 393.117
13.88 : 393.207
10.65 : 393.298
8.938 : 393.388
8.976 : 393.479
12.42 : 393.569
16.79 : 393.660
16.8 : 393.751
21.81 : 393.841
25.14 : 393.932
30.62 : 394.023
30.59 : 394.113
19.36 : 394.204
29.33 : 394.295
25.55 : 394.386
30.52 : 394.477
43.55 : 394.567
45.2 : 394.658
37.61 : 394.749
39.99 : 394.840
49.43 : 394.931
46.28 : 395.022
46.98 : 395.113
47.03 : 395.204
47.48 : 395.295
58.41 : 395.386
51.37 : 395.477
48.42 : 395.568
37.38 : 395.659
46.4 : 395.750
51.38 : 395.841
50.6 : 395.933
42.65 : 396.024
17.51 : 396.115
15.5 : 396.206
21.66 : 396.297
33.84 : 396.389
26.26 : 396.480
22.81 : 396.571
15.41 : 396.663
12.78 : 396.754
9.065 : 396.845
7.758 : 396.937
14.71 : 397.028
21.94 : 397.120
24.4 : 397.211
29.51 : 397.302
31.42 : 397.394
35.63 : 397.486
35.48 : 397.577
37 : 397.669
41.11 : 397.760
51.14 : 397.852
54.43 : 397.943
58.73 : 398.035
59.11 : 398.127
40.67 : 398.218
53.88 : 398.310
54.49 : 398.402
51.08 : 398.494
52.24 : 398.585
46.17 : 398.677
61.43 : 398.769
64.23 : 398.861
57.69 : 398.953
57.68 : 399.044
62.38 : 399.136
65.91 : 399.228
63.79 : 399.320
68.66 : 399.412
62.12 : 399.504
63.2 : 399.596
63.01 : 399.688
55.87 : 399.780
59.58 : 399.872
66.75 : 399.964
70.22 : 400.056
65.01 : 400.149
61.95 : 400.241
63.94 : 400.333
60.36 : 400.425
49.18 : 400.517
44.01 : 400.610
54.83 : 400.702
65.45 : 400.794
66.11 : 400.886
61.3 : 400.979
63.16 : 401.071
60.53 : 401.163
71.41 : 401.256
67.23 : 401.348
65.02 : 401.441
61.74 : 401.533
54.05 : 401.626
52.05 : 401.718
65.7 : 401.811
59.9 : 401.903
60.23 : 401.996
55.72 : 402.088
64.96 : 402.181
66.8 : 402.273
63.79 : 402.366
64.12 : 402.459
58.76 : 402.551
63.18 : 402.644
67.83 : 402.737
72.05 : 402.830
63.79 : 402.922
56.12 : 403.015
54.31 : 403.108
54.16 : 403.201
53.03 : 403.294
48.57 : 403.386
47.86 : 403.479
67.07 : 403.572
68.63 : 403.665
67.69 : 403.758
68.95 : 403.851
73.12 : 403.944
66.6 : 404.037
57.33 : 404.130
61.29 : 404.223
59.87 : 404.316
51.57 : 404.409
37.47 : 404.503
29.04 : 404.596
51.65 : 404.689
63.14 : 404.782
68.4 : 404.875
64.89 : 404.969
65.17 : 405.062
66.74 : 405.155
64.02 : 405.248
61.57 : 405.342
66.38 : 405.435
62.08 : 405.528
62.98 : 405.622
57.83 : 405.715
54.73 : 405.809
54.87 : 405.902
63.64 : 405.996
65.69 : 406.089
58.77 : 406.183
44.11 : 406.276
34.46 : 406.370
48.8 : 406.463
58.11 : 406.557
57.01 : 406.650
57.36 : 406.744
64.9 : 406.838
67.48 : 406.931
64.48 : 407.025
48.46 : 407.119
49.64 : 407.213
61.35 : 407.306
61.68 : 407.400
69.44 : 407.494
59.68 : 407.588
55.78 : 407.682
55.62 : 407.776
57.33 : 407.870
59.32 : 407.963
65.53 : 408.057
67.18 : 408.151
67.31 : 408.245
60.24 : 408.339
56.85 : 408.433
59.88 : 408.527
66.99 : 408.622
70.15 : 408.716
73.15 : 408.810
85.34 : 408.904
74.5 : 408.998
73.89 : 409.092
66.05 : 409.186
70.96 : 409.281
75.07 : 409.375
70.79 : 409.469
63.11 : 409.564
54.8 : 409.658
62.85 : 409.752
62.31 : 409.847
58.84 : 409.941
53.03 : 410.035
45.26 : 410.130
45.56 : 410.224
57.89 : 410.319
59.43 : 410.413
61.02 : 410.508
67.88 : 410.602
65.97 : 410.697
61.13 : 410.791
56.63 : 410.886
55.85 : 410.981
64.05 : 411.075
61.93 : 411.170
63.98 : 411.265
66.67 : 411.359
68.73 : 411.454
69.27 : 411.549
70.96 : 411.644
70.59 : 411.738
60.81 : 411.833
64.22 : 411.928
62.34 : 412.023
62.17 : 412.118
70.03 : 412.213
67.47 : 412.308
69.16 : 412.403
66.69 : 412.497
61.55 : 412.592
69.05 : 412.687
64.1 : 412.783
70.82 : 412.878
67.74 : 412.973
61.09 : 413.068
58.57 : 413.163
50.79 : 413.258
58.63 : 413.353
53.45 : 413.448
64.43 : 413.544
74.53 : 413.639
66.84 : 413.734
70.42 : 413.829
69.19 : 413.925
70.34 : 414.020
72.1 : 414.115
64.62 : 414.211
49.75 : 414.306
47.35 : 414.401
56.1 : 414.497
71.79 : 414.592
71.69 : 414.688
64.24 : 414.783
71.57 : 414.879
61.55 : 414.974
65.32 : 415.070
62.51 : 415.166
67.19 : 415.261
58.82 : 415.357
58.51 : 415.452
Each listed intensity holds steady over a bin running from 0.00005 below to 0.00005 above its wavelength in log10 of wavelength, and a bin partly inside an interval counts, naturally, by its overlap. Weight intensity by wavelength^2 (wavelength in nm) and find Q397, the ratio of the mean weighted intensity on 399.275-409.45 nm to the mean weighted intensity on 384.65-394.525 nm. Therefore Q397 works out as 1.8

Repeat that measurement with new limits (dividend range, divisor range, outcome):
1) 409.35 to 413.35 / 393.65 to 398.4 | 1.93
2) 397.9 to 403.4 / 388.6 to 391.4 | 1.52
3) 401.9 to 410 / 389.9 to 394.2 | 1.97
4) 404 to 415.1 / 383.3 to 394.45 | 1.93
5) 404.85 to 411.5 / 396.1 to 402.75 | 1.26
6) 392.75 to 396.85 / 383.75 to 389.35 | 0.82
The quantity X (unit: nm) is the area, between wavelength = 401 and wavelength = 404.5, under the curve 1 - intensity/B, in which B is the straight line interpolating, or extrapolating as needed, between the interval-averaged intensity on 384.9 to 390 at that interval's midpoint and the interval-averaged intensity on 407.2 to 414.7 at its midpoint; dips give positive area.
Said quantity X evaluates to -0.39 nm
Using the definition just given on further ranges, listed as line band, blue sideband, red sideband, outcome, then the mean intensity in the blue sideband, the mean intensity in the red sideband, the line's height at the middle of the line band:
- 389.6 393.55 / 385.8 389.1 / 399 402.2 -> 0.716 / 37.3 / 61.5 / 44.9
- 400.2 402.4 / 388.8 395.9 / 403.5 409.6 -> -0.344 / 37.3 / 61.5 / 52.6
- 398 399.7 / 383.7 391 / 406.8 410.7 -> -0.209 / 39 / 62.7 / 51.7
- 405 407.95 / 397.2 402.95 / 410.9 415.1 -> 0.109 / 57.6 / 64.5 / 61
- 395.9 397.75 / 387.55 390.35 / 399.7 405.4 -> 0.943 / 39.8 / 60.6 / 51.8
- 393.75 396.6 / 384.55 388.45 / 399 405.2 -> 0.832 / 40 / 60.8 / 51.6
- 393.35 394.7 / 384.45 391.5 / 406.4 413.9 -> 0.648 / 40.7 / 63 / 46.8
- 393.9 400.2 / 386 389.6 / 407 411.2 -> 0.851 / 39.6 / 62.3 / 49.4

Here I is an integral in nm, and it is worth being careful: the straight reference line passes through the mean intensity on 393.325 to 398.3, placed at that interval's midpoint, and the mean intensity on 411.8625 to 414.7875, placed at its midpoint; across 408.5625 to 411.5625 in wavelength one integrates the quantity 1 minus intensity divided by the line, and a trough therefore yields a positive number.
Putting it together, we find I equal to -0.30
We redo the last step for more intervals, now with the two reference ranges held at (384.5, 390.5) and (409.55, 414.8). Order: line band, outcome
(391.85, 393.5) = 0.669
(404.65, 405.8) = -0.128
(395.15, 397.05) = 0.604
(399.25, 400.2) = -0.232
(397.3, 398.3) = 0.111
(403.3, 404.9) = -0.072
